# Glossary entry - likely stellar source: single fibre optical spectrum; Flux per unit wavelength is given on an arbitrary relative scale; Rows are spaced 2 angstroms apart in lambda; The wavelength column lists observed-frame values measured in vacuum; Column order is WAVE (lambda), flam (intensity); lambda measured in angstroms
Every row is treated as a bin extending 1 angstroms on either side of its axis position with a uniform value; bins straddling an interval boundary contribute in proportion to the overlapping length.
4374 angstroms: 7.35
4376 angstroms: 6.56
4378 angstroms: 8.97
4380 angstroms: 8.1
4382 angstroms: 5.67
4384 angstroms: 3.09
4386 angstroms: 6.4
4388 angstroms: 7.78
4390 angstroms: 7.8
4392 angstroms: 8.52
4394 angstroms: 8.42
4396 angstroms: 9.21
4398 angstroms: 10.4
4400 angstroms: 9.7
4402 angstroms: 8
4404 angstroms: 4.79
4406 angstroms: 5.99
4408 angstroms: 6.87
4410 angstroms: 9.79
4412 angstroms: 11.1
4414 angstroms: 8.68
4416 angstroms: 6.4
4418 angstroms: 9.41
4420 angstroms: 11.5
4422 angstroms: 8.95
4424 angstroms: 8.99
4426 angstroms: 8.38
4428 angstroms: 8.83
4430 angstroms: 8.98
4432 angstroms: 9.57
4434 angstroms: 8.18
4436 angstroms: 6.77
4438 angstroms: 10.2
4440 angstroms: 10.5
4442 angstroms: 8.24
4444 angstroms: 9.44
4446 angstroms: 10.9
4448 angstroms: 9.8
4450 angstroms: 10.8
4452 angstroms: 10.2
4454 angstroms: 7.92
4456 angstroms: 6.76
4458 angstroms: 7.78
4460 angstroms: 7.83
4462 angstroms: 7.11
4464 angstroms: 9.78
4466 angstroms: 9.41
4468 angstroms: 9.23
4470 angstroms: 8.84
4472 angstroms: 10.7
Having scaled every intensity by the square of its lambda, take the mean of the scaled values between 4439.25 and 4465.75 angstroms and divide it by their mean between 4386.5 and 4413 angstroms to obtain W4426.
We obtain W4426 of 1.11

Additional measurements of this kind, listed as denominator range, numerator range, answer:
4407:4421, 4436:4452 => 1.09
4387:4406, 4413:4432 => 1.11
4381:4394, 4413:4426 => 1.36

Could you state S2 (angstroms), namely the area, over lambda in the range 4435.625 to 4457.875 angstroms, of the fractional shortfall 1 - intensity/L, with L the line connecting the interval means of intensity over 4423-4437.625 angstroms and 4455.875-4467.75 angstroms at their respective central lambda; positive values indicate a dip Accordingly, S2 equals -2.13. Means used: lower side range 8.6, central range 9.24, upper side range 8.28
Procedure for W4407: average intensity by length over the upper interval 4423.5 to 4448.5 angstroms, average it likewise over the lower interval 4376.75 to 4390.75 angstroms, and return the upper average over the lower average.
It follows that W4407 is 1.34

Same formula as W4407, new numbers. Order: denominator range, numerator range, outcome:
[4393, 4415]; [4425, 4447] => 1.08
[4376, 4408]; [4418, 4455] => 1.25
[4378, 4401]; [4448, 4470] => 1.12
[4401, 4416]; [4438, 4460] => 1.18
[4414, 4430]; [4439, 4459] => 1.04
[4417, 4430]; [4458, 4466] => 0.89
